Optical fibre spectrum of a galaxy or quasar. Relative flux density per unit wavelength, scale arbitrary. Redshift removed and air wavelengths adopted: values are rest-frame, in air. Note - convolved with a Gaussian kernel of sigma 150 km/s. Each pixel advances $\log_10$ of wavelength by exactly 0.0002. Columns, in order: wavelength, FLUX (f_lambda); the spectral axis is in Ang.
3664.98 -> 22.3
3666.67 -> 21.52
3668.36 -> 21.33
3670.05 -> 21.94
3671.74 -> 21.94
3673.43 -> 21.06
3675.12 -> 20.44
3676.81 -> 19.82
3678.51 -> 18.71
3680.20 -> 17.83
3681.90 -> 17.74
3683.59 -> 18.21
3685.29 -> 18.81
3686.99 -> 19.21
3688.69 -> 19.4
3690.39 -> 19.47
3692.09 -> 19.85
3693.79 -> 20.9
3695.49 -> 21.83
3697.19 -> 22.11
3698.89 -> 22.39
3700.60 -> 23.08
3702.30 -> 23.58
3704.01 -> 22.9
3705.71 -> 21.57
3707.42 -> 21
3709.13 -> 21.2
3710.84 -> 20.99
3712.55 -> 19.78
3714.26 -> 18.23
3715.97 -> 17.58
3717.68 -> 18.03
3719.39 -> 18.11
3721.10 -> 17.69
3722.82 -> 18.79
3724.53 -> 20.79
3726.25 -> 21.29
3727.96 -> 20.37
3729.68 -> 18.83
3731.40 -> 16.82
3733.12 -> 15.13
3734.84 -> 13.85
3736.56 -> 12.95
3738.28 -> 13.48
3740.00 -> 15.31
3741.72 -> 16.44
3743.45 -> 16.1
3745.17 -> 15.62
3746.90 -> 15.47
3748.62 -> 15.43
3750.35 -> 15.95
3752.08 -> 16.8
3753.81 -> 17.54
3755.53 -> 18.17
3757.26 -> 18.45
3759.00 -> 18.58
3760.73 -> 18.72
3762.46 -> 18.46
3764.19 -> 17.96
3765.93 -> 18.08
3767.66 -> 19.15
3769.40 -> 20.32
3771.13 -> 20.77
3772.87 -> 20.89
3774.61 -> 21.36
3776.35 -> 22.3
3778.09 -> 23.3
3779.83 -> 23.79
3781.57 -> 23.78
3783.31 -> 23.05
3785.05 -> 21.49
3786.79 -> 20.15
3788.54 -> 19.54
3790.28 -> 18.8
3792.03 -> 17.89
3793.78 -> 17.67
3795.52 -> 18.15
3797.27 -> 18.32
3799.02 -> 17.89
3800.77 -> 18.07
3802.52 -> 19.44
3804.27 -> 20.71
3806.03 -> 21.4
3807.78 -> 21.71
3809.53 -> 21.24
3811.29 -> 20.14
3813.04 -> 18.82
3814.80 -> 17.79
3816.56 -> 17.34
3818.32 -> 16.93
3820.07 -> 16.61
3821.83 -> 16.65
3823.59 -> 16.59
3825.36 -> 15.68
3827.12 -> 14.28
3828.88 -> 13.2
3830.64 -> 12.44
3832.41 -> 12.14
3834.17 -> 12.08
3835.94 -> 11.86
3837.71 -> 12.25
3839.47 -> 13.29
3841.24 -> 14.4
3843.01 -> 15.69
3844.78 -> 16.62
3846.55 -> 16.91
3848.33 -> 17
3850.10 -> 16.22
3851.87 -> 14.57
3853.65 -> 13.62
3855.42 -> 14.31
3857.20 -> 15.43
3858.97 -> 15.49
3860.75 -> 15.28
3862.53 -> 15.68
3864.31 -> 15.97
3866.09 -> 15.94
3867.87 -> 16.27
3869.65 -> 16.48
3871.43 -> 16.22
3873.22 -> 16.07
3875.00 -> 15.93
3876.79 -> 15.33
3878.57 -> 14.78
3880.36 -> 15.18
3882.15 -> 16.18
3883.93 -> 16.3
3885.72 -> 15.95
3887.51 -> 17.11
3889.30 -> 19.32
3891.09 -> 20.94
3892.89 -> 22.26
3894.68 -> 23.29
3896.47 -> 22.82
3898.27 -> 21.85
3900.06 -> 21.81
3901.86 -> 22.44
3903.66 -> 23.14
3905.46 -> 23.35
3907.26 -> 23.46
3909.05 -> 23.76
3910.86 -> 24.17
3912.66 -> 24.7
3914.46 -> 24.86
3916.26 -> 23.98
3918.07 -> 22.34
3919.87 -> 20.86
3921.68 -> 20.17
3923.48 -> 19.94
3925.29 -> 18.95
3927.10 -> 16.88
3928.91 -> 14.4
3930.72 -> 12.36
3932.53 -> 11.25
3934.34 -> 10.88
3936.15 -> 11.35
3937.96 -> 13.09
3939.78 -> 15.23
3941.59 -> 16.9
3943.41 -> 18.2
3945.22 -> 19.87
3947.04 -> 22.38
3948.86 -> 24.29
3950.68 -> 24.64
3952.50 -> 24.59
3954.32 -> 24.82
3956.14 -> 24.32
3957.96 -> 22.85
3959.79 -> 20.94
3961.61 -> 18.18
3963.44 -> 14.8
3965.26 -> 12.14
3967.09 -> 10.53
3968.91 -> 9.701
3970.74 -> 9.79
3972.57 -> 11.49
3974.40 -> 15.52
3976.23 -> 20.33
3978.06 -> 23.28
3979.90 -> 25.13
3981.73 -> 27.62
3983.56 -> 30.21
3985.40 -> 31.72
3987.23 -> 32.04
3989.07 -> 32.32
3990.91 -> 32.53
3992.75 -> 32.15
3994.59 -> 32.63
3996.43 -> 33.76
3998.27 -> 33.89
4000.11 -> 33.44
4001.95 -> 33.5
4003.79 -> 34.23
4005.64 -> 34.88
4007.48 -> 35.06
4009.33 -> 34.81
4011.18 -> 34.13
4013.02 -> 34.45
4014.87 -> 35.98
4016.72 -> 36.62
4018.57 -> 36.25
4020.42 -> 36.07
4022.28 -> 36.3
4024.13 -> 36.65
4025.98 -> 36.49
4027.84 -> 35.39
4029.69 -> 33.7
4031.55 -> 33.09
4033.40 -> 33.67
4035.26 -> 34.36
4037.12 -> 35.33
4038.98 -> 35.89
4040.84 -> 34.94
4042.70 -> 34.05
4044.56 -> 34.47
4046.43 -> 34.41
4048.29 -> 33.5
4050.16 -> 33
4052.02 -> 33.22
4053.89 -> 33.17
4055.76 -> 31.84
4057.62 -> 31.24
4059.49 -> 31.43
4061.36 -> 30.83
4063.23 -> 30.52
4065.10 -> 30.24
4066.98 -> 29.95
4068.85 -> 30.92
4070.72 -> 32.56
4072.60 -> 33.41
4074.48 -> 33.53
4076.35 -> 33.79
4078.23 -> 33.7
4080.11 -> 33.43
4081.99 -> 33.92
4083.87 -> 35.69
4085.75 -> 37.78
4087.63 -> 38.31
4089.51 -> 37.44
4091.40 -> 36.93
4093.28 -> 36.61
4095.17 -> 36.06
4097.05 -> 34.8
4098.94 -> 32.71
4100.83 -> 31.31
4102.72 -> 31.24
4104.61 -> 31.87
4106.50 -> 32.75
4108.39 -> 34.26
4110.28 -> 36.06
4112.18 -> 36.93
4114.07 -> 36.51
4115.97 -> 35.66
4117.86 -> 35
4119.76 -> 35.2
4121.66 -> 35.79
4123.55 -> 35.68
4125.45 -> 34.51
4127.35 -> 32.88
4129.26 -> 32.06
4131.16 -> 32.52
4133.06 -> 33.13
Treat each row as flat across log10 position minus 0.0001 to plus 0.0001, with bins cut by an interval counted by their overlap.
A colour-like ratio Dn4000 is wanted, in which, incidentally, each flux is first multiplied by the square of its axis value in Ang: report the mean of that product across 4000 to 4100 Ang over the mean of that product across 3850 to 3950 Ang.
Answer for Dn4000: 2.0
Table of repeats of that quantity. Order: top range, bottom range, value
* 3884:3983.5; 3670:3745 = 1.15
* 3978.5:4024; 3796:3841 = 2.20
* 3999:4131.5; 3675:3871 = 2.21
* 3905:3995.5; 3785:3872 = 1.34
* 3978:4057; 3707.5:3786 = 2.07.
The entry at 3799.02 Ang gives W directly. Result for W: 17.89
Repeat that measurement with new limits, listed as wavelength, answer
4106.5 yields 32.75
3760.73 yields 18.72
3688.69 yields 19.4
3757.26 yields 18.45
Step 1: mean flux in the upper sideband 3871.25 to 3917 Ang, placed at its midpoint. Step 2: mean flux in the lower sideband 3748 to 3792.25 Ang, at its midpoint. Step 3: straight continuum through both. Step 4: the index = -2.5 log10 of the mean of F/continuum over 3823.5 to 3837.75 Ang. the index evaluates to 0.44 mag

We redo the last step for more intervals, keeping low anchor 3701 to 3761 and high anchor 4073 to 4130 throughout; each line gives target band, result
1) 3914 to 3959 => 0.39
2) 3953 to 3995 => 0.29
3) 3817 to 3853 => 0.47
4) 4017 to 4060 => -0.08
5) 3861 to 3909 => 0.32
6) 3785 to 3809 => 0.09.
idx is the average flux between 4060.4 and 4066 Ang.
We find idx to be 30.5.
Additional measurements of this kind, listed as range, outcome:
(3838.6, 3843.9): 14.5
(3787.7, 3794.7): 18.5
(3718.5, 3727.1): 19.3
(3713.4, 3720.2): 18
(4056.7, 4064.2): 31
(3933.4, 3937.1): 11.2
